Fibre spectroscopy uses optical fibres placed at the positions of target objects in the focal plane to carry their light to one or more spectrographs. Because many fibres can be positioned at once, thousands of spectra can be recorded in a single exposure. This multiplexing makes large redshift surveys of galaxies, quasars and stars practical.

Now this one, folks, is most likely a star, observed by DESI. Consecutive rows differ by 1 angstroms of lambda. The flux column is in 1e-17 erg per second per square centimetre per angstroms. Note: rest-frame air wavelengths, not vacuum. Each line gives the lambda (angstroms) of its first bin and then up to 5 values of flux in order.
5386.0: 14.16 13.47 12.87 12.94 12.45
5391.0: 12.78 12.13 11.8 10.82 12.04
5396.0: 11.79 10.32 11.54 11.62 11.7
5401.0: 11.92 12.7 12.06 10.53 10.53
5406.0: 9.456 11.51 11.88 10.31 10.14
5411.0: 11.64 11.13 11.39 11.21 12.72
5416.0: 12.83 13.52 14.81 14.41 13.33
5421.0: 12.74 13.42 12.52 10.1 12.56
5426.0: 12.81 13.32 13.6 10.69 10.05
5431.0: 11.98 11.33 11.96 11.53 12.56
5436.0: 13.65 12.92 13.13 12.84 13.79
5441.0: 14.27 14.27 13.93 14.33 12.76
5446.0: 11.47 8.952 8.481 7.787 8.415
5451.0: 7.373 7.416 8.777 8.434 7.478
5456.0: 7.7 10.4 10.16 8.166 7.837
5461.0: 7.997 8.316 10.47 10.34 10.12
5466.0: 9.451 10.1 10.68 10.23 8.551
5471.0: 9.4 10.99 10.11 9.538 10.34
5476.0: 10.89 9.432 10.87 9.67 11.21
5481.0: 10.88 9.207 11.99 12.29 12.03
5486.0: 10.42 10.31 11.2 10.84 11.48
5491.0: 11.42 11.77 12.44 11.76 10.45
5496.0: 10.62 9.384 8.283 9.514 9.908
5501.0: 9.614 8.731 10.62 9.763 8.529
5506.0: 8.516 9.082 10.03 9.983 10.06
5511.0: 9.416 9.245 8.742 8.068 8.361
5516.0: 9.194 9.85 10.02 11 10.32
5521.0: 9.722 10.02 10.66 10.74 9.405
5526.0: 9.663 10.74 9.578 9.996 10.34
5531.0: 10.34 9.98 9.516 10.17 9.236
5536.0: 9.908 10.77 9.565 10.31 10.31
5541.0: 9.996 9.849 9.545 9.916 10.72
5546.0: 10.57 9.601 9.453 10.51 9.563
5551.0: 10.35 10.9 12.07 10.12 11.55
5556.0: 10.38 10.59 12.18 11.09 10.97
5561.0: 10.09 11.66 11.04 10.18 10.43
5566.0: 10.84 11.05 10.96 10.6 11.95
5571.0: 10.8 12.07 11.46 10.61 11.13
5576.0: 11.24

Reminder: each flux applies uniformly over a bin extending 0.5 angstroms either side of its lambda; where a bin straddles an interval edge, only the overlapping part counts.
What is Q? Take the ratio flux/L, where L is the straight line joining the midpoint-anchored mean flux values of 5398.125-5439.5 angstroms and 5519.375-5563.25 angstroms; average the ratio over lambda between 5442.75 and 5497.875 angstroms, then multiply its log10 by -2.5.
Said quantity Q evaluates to 0.12 mag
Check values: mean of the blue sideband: 12.1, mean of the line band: 10.1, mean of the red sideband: 10.3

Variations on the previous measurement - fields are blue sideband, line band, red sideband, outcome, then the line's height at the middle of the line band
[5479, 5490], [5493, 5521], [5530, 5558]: 0.114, 10.7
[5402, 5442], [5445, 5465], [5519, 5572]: 0.304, 11.7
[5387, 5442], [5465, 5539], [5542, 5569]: 0.112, 11.2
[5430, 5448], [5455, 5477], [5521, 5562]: 0.239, 11.9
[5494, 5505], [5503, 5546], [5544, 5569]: 0.037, 10.1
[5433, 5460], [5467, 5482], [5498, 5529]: 0.013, 10.3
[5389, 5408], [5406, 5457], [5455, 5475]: -0.100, 10.5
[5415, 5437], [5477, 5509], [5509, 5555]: 0.056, 10.9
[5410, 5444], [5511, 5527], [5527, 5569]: 0.130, 10.9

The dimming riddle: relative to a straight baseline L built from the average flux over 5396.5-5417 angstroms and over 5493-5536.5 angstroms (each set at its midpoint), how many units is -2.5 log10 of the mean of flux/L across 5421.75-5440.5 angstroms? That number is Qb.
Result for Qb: -0.12 mag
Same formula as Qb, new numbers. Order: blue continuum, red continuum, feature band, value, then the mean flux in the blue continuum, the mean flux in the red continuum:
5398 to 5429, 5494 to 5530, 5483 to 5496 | -0.11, 12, 9.69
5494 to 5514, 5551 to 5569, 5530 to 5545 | 0.04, 9.52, 10.9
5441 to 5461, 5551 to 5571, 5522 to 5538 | 0.06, 9.76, 11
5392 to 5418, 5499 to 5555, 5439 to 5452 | -0.02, 11.6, 9.89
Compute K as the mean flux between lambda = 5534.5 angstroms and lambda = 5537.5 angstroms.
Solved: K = 9.97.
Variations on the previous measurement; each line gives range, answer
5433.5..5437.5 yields 12.7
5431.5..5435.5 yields 11.8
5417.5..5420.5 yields 14.2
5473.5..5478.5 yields 10.2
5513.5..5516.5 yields 8.54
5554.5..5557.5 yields 10.8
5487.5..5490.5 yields 11.2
